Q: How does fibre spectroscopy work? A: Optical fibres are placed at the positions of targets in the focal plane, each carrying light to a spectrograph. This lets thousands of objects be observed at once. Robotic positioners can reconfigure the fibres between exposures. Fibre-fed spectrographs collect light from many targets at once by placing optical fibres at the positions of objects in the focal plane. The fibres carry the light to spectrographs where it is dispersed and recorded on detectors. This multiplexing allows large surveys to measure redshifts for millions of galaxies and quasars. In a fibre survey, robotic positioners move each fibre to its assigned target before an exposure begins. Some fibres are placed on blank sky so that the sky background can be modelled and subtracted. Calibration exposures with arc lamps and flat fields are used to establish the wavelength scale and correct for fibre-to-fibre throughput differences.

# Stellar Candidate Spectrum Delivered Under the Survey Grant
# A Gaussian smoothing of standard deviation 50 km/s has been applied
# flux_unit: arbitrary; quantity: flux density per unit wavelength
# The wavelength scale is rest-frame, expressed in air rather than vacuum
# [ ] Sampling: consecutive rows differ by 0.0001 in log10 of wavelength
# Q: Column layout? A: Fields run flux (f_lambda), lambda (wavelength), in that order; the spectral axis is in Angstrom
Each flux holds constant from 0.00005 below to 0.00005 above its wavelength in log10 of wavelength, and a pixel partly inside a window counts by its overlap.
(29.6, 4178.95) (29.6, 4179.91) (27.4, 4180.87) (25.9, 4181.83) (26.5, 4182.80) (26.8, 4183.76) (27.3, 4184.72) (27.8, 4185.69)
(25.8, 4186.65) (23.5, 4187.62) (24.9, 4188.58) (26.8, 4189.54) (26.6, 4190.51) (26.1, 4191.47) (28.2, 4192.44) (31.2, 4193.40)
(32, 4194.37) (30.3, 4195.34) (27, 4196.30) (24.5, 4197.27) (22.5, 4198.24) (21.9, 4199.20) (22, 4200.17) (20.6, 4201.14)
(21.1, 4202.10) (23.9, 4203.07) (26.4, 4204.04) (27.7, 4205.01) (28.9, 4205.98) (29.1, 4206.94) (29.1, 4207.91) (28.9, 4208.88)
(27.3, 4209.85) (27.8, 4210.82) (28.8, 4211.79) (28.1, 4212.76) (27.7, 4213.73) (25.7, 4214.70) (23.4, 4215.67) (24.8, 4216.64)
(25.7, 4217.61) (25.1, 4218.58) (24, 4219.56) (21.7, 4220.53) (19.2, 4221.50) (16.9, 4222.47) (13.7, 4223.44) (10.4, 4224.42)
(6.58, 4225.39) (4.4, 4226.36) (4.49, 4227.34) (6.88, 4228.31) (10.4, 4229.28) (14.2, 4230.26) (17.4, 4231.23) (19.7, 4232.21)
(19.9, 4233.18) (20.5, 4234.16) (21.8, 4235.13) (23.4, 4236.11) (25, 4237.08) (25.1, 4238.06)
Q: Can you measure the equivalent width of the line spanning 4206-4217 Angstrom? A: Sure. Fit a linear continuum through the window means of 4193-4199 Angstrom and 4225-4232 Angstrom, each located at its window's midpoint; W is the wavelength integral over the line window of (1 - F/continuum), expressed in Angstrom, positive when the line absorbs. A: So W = -4.9 Angstrom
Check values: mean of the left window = 27.6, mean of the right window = 9.64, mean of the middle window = 27.4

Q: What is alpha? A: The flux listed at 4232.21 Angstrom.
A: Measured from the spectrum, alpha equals 19.7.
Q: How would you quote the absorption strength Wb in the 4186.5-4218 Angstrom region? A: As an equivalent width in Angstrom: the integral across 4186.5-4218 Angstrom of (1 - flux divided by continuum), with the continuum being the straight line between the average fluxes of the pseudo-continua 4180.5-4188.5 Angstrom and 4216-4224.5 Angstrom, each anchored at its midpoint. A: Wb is -3.92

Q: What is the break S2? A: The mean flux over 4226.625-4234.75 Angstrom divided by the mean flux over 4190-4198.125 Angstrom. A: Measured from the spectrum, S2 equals 0.5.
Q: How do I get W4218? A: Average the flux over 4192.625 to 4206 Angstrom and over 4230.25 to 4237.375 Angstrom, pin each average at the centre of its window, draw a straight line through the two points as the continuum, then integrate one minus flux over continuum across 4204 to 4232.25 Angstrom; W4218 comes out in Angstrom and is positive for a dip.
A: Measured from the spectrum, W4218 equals 3.0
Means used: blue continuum 25.7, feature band 20.7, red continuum 20.5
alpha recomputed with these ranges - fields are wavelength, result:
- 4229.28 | 10.4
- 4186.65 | 25.8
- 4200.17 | 22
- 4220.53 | 21.7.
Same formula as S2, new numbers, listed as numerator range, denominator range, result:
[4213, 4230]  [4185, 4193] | 0.66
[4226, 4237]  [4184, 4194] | 0.57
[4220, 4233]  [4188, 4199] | 0.48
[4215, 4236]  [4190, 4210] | 0.64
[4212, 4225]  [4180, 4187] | 0.82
